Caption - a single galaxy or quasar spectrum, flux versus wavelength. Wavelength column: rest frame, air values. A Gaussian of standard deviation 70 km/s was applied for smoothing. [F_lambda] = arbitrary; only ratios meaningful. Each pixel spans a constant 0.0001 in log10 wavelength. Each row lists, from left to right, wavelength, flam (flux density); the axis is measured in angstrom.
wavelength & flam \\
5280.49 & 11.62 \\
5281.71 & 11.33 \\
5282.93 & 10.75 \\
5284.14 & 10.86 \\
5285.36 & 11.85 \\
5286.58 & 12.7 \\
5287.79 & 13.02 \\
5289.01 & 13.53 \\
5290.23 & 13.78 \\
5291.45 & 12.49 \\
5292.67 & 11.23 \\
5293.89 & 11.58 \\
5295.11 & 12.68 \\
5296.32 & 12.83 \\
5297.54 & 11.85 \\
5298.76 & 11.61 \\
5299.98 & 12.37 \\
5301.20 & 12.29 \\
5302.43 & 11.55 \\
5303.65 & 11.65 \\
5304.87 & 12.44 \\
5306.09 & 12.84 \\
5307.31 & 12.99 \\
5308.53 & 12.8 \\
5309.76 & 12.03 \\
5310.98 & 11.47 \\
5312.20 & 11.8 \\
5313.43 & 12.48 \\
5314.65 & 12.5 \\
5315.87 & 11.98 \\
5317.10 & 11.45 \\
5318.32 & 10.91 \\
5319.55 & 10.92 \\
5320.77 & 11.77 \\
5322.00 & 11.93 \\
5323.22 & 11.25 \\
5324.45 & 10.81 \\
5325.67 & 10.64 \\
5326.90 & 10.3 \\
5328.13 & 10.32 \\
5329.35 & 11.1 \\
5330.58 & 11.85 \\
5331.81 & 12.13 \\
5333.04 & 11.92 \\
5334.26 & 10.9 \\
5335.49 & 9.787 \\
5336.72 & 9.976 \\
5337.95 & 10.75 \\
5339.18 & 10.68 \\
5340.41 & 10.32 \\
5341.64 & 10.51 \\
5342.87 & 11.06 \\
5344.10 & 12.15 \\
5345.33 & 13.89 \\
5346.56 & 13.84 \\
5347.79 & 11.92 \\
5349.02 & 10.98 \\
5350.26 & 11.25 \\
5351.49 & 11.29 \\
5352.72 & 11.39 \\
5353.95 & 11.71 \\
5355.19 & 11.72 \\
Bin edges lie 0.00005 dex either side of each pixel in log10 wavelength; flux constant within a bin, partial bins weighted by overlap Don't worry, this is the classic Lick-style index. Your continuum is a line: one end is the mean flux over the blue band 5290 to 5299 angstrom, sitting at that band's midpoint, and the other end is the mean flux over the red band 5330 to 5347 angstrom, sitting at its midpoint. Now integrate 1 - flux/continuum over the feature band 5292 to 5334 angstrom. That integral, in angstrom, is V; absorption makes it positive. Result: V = 0.4 angstrom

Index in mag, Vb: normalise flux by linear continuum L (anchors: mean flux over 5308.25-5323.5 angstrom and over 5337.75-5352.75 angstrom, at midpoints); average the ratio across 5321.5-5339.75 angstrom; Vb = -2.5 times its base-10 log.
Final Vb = 0.07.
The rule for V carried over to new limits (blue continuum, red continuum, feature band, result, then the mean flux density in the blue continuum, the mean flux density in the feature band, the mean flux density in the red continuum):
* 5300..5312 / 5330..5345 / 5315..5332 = 0.5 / 12.2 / 11.2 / 11.1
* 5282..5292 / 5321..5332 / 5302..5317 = -0.7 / 12.3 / 12.2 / 11.1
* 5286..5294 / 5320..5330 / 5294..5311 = -0.2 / 12.7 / 12.3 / 11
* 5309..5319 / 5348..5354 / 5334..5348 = 0.2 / 11.8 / 11.3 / 11.3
